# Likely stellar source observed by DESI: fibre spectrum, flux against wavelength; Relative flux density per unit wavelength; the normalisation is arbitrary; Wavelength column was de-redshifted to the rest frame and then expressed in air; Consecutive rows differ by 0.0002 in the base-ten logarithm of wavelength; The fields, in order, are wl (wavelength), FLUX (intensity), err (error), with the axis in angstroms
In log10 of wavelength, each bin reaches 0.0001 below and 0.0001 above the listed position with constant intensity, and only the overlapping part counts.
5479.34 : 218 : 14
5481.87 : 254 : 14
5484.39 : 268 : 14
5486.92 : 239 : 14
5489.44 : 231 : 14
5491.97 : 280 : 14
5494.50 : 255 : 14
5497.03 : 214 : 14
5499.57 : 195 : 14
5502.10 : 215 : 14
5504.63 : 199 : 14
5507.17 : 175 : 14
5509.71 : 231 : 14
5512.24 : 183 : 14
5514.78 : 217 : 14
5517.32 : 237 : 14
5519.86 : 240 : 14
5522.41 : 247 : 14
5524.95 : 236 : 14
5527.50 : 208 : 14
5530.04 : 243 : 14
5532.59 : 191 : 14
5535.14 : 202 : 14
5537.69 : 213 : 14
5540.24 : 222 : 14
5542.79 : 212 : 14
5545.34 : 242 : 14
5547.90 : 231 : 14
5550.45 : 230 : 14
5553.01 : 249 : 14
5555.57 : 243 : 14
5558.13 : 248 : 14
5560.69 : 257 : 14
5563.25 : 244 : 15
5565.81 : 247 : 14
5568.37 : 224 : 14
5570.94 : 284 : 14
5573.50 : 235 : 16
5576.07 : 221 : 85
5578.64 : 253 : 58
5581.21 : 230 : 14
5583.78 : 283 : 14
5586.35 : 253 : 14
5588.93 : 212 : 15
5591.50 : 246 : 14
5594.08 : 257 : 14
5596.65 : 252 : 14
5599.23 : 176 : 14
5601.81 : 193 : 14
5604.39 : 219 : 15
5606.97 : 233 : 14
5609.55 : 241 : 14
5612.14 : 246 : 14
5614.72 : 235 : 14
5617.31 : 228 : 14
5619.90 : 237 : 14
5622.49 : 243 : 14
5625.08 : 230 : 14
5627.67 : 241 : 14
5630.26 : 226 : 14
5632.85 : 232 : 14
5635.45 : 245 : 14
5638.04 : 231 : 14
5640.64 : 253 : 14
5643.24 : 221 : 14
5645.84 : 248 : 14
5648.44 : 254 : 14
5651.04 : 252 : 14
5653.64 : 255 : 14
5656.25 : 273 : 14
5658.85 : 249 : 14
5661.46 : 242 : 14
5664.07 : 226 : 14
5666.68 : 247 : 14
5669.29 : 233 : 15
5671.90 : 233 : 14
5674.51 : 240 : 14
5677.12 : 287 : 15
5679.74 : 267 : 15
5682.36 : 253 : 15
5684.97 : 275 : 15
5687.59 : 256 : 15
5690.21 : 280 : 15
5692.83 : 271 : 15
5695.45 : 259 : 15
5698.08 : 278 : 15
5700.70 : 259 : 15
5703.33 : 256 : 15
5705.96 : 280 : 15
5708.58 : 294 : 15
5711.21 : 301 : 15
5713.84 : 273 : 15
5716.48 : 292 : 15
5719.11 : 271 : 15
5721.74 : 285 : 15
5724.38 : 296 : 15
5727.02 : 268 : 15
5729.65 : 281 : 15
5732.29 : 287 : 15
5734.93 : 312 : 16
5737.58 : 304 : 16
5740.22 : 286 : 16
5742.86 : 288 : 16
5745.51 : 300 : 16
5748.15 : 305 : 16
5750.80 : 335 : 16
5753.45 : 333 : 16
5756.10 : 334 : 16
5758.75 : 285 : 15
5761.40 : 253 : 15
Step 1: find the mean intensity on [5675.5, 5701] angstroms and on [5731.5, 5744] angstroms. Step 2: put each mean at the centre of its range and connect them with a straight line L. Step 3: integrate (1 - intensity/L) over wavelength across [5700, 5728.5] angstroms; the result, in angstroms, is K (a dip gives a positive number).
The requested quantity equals 0.3 angstroms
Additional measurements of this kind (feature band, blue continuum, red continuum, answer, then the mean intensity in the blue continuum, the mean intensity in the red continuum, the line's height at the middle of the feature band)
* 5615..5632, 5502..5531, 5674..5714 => 1.1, 219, 271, 251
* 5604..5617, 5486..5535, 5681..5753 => 0.9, 222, 284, 252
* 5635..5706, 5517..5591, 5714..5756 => 5.4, 236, 297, 275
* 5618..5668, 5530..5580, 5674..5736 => 3.2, 234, 276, 259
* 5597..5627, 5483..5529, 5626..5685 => 1.7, 226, 246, 241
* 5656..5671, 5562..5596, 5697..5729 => 1.4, 245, 280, 267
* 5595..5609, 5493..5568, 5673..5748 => 1.7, 225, 279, 247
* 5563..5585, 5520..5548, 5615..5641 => -1.8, 223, 236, 228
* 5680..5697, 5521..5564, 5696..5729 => 0.4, 230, 279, 272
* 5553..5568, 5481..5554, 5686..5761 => -0.5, 226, 288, 239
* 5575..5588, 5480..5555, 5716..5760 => 0.0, 226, 298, 247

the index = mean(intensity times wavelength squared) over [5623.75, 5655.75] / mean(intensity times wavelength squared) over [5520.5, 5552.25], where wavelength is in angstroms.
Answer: 1.12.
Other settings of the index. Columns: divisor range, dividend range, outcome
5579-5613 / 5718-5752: 1.32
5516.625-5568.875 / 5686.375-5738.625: 1.28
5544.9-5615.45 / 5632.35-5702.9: 1.09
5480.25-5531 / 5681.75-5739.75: 1.32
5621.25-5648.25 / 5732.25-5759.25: 1.35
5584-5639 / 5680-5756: 1.27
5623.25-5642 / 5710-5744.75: 1.26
